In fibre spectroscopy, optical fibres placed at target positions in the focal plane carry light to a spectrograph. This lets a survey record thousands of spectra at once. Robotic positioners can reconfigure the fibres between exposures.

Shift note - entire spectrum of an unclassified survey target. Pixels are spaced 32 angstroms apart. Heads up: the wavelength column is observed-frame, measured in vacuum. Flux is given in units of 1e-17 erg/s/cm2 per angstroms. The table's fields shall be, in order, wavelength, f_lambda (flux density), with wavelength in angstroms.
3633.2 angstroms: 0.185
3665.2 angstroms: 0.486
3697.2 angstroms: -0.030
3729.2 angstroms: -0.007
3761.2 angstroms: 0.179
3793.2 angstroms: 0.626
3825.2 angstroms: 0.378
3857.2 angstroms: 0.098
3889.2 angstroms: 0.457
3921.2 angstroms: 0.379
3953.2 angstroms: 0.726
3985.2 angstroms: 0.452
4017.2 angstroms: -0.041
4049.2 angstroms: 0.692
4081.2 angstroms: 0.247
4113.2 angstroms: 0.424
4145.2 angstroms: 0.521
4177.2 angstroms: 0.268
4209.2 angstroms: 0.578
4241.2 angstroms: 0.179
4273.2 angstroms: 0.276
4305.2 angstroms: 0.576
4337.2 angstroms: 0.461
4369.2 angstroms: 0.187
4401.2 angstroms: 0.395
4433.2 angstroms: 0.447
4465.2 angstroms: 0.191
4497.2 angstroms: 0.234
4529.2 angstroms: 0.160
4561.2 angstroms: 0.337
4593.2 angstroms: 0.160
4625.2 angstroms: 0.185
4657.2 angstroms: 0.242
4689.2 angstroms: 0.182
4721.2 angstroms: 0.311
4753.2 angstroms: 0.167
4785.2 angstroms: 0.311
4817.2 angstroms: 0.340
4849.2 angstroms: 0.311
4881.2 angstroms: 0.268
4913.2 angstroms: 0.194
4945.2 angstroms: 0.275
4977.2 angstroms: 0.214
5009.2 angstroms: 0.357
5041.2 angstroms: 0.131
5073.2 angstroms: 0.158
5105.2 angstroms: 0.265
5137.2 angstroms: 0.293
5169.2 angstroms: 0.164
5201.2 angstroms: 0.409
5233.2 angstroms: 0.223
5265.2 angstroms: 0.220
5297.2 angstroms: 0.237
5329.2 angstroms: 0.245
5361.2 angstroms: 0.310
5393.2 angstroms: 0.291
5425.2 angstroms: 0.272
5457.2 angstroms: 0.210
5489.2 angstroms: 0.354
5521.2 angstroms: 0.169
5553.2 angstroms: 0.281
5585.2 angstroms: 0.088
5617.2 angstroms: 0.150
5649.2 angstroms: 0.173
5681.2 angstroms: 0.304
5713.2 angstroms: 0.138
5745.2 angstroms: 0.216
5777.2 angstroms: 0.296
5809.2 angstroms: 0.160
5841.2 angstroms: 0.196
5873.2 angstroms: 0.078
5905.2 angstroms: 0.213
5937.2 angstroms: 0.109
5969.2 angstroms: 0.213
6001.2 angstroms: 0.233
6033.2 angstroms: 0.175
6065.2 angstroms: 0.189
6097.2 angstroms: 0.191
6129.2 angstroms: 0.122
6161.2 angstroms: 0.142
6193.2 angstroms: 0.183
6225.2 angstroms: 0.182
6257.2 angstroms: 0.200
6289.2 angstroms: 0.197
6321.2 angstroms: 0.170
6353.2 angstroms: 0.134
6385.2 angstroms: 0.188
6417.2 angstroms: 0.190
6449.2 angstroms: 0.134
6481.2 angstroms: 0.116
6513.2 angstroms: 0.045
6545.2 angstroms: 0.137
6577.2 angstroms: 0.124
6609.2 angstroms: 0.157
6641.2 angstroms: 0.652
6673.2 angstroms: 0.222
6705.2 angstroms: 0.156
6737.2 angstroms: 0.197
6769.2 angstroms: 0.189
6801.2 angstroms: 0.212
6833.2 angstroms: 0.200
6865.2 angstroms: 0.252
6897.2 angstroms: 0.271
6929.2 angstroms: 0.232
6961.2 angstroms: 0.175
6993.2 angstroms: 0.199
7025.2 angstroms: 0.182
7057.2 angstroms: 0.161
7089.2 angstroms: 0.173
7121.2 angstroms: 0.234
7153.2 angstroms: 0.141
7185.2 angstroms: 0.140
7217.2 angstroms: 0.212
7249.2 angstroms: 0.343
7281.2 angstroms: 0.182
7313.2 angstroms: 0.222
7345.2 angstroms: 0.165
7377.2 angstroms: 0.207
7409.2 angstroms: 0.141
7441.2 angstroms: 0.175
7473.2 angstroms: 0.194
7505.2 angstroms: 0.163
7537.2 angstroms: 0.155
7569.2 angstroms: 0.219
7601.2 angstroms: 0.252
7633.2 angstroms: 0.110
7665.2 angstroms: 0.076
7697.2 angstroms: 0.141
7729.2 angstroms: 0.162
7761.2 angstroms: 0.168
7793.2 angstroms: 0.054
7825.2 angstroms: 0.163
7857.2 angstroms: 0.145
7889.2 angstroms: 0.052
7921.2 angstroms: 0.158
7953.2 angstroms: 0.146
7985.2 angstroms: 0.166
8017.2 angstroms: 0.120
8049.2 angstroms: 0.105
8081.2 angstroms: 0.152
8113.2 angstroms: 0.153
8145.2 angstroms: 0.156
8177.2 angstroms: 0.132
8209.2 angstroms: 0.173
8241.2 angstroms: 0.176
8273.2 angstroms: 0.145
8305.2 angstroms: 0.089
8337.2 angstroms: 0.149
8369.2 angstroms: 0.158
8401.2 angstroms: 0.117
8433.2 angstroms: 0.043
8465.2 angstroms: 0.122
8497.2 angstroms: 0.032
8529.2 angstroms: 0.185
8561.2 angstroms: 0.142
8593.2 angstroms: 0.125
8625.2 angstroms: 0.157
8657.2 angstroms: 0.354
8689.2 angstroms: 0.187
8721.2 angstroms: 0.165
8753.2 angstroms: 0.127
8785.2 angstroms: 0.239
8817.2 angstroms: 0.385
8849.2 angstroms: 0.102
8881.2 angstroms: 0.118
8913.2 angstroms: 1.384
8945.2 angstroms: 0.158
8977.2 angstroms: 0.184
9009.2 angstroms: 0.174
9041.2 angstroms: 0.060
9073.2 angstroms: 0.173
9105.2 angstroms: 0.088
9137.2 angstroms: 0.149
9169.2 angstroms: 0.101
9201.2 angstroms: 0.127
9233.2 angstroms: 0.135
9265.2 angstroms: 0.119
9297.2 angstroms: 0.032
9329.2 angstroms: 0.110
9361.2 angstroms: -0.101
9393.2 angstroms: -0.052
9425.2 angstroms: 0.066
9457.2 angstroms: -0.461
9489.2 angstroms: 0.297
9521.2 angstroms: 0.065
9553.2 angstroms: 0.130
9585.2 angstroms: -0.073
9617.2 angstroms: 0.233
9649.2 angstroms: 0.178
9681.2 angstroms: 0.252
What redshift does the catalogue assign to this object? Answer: 0.78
